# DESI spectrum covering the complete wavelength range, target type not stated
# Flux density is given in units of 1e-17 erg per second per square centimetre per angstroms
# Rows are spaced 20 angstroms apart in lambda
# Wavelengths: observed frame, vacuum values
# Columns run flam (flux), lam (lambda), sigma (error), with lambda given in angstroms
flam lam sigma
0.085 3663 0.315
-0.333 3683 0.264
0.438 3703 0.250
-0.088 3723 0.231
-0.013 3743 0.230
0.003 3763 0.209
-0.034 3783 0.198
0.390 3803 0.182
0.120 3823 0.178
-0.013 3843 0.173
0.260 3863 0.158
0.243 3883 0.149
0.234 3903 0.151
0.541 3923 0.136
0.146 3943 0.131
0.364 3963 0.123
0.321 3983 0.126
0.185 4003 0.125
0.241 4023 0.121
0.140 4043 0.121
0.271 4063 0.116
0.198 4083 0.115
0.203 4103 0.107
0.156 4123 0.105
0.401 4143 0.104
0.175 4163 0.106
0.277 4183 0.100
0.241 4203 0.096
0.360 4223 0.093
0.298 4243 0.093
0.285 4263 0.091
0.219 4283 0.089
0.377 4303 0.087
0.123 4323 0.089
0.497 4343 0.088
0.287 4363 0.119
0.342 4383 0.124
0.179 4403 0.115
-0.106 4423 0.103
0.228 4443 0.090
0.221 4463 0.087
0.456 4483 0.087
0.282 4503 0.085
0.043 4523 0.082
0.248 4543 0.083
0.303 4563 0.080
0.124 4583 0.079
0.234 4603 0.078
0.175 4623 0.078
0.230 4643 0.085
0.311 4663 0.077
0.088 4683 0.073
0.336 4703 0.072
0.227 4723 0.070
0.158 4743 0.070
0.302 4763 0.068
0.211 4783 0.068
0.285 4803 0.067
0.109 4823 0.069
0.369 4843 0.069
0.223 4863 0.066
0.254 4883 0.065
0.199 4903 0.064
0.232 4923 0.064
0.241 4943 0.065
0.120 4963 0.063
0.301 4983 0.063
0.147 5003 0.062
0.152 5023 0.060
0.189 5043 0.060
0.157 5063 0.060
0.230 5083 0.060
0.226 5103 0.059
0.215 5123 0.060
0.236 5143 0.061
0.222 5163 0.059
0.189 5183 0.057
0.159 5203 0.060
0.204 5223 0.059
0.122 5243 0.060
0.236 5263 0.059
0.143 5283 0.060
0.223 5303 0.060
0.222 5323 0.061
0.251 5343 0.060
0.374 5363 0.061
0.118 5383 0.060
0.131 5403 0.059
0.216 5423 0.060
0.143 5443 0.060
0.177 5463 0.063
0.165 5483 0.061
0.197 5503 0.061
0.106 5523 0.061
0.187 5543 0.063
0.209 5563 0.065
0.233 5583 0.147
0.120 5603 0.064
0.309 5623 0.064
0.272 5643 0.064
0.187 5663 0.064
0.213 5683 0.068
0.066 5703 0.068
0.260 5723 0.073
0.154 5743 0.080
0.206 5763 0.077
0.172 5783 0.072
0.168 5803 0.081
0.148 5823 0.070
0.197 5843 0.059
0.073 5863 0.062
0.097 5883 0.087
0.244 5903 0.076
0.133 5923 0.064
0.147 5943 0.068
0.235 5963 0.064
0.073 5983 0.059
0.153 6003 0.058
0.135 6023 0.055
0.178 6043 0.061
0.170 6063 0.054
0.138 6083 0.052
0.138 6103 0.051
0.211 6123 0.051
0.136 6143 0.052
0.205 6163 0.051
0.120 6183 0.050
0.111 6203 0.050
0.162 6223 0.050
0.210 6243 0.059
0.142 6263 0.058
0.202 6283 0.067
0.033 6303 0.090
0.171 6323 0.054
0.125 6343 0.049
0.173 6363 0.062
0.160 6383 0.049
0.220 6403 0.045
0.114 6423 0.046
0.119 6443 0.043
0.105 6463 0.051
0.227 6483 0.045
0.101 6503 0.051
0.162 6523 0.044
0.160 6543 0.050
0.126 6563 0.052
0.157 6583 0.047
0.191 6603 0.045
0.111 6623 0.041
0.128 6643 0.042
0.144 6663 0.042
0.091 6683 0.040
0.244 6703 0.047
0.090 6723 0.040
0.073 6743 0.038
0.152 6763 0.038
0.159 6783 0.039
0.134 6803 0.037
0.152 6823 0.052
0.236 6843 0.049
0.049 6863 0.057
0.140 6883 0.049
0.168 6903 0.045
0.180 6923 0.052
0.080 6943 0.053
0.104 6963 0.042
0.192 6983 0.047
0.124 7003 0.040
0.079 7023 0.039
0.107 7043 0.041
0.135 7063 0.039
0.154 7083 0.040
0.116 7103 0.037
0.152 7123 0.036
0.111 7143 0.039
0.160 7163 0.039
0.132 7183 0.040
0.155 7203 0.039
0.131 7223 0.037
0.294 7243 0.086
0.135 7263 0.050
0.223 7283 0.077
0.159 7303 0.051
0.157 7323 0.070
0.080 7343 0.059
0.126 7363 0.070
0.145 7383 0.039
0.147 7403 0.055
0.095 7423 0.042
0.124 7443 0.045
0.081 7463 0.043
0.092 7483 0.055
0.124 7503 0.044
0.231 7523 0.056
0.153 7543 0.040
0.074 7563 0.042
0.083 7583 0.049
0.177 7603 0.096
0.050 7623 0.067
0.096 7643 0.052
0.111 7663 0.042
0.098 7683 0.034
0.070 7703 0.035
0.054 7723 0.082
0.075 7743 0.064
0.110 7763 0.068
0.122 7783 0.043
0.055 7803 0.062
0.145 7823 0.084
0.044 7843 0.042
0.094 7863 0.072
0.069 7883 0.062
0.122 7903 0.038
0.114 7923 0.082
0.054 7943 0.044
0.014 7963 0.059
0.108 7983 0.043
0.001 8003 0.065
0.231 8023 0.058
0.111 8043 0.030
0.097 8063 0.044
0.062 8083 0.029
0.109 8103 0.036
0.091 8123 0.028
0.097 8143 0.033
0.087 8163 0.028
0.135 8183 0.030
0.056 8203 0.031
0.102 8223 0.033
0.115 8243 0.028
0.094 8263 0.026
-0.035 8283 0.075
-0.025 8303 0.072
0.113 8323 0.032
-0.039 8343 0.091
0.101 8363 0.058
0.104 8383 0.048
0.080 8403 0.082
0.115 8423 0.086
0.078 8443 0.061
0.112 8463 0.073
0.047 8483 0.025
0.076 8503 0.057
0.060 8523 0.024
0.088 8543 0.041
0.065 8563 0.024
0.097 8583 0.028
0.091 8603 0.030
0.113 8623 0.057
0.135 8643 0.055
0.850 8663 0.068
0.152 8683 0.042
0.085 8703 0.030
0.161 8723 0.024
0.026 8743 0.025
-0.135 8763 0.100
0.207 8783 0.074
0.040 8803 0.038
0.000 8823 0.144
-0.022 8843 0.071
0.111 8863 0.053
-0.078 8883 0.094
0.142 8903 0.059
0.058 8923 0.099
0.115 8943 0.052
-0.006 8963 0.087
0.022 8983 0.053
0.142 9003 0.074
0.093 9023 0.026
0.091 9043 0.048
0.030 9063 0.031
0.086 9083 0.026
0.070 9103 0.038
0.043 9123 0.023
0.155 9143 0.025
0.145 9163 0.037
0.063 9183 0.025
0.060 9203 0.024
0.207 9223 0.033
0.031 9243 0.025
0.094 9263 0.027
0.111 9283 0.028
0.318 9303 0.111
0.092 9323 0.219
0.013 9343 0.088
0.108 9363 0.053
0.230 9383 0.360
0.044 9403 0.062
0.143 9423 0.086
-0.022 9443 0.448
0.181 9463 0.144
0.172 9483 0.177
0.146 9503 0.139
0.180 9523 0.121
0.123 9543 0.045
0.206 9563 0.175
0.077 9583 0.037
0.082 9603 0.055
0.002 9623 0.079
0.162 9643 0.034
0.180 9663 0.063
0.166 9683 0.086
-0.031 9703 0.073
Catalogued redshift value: 1.325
